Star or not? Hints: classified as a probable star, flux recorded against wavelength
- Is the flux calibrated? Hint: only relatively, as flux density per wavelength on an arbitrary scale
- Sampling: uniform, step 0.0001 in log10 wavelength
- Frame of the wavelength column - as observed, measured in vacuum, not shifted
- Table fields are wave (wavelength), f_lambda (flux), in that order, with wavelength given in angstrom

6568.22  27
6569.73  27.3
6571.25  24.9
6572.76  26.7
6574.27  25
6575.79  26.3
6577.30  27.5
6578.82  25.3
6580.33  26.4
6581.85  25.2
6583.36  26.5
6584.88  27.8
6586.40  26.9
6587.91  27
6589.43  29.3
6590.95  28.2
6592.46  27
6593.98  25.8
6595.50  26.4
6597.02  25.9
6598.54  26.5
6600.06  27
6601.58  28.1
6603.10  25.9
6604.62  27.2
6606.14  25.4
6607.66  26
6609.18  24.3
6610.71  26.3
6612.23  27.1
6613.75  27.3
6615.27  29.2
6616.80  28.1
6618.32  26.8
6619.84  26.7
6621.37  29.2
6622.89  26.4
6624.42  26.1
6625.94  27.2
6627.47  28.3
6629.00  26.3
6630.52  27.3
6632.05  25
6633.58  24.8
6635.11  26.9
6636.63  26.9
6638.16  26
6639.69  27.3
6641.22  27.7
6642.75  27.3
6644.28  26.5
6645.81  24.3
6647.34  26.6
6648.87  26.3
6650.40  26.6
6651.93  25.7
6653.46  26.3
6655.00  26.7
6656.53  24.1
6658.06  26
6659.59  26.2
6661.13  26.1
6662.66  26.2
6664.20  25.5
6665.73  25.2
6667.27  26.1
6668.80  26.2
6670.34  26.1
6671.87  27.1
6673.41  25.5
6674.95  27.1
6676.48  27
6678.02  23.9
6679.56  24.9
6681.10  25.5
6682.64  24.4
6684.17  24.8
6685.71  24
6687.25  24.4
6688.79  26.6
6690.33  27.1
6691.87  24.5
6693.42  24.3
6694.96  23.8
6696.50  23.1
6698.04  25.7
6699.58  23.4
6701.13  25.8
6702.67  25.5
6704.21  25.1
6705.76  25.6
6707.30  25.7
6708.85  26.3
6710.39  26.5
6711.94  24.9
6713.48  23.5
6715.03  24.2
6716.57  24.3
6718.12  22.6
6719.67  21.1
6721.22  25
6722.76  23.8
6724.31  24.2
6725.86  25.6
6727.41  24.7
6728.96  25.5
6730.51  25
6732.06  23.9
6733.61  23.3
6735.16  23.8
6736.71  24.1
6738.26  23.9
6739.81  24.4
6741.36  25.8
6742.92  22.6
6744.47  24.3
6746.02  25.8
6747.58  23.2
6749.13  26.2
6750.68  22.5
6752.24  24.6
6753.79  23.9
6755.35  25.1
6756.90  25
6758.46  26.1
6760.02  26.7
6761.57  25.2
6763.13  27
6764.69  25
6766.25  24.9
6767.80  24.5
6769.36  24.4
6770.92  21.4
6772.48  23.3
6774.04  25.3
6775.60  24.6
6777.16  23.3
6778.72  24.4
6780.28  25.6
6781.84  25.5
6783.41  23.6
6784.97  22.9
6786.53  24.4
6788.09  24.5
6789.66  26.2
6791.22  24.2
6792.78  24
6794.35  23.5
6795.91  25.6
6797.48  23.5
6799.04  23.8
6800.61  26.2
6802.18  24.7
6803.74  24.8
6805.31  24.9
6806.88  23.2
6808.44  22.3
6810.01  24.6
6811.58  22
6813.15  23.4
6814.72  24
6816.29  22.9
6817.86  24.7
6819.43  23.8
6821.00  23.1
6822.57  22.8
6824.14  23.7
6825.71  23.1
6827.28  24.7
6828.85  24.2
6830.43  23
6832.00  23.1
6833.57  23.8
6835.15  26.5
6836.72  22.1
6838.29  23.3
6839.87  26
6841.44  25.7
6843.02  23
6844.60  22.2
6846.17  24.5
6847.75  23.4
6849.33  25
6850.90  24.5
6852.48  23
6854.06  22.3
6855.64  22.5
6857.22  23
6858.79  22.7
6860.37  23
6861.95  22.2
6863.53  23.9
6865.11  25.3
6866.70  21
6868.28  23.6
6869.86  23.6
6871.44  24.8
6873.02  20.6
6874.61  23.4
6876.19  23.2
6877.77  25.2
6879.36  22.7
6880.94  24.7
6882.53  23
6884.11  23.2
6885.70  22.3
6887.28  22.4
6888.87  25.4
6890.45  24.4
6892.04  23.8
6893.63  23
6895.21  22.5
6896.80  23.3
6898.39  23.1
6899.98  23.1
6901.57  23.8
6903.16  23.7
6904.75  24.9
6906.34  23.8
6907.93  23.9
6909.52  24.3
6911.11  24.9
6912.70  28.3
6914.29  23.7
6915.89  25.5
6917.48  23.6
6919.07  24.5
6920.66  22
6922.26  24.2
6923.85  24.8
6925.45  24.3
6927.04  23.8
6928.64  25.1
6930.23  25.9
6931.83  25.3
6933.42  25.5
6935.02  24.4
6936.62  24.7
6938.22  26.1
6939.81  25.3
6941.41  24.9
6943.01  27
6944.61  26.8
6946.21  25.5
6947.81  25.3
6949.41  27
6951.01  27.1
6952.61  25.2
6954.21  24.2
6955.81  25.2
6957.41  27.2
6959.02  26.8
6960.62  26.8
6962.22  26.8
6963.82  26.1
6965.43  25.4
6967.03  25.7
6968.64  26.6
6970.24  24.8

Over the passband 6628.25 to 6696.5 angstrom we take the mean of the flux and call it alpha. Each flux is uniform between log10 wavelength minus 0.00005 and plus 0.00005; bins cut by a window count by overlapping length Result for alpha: 25.8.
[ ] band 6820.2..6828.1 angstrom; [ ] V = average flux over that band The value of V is 23.5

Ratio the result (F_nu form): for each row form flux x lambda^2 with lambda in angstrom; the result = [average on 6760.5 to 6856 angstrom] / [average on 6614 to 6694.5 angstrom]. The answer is 1.0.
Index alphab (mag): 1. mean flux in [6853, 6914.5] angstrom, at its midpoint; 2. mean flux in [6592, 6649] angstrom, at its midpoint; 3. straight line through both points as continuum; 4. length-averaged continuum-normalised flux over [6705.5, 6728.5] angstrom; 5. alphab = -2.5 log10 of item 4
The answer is 0.04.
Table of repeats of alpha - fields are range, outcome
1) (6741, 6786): 24.6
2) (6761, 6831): 24.1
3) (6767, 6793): 24.3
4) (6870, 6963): 24.6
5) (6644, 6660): 25.9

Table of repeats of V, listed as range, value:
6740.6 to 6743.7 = 24.2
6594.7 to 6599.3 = 26.2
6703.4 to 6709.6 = 25.7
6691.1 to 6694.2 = 24.3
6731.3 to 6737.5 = 23.8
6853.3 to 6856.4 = 22.4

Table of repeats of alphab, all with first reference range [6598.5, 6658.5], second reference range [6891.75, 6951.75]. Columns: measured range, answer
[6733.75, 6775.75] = 0.05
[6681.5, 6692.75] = 0.05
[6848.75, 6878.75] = 0.08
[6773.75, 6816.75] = 0.06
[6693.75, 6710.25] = 0.05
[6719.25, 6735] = 0.07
